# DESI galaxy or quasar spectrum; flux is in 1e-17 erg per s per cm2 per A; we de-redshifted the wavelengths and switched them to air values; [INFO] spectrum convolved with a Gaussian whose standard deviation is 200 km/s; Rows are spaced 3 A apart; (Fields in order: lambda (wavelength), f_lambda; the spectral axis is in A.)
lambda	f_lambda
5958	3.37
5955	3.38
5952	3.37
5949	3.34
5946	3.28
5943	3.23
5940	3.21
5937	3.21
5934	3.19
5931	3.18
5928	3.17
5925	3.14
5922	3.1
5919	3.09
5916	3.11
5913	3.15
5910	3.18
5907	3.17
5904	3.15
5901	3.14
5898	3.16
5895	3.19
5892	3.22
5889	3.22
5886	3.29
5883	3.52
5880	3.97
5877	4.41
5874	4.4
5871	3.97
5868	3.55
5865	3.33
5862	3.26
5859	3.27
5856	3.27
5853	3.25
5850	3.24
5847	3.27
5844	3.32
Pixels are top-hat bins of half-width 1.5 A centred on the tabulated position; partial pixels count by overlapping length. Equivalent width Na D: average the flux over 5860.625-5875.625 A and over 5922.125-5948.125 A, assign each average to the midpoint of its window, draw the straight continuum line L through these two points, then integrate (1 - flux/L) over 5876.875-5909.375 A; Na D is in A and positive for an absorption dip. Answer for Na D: 1.6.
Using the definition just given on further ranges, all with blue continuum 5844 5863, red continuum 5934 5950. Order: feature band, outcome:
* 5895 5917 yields 0.7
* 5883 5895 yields -0.1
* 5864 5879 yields -3.2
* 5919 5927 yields 0.3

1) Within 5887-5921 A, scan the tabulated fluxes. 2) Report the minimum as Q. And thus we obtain 3.09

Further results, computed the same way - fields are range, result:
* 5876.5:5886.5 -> 3.29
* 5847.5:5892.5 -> 3.22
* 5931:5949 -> 3.18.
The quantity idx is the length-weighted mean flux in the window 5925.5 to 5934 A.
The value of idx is 3.17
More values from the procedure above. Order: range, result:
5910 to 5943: 3.16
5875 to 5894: 3.62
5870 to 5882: 4.17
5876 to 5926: 3.3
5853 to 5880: 3.67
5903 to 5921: 3.14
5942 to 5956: 3.32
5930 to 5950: 3.23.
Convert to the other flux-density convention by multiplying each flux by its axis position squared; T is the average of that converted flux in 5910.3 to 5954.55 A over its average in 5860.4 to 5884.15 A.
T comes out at 0.9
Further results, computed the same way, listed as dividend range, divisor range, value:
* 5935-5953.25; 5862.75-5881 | 0.86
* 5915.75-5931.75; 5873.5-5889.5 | 0.84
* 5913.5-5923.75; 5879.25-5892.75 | 0.92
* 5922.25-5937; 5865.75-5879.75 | 0.80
